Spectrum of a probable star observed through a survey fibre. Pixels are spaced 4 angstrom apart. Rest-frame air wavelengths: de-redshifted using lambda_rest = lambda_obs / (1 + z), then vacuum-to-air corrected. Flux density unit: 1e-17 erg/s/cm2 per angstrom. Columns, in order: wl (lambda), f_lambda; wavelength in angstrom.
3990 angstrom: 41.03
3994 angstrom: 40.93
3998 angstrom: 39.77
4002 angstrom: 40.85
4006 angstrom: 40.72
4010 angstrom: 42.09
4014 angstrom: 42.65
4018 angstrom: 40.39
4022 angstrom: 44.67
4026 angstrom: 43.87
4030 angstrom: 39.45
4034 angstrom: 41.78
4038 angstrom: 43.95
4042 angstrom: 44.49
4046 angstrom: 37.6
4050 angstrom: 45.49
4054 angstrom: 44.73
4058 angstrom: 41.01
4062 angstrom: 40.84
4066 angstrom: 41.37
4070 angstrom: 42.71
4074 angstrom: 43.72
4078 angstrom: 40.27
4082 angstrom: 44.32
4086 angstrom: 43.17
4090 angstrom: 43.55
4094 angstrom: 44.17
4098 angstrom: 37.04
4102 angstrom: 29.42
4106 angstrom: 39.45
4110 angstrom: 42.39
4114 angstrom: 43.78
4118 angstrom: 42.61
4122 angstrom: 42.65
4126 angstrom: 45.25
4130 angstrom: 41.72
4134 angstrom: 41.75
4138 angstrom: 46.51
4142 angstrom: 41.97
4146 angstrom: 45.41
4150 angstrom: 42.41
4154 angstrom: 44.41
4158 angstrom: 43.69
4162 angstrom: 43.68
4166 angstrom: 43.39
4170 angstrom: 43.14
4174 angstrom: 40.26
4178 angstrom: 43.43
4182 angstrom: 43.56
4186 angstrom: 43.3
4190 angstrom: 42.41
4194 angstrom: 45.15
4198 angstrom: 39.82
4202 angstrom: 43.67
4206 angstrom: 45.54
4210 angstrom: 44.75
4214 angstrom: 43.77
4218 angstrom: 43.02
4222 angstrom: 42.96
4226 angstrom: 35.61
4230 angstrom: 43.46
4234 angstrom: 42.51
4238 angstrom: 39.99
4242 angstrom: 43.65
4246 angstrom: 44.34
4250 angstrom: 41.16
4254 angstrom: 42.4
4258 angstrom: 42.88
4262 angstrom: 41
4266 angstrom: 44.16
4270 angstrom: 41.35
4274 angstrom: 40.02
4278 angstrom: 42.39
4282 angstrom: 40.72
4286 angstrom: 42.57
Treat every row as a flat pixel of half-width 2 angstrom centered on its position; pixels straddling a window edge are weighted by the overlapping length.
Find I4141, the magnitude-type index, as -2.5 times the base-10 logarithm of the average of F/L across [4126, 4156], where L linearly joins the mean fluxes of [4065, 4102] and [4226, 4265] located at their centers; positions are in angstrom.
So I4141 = -0.046 mag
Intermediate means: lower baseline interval 41.6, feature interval 43.6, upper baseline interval 42.1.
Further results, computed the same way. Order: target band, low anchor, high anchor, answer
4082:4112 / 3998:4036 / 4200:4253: 0.05 mag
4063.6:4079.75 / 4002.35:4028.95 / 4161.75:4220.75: 0.01 mag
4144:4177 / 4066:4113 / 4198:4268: -0.04 mag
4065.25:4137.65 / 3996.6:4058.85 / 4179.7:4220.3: 0.02 mag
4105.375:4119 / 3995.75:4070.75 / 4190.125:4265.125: 0.00 mag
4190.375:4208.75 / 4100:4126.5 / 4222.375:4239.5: -0.07 mag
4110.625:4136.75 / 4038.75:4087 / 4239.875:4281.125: -0.02 mag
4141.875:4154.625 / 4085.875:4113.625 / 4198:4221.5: -0.05 mag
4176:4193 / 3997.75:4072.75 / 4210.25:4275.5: -0.03 mag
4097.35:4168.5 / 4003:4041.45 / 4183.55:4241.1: 0.01 mag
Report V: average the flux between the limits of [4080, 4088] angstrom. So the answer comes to 43.7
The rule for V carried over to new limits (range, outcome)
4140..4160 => 43.6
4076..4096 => 43.1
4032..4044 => 43.4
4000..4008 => 40.8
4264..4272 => 42.8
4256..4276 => 41.9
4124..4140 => 43.8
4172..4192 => 42.6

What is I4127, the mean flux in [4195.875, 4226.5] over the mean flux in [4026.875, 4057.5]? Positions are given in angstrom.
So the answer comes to 1.0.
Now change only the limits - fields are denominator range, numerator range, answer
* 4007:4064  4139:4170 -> 1.03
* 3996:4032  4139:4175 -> 1.04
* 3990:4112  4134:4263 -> 1.03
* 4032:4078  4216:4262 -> 0.99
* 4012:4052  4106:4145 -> 1.01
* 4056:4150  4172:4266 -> 1.01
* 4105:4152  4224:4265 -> 0.97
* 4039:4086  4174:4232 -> 1.01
